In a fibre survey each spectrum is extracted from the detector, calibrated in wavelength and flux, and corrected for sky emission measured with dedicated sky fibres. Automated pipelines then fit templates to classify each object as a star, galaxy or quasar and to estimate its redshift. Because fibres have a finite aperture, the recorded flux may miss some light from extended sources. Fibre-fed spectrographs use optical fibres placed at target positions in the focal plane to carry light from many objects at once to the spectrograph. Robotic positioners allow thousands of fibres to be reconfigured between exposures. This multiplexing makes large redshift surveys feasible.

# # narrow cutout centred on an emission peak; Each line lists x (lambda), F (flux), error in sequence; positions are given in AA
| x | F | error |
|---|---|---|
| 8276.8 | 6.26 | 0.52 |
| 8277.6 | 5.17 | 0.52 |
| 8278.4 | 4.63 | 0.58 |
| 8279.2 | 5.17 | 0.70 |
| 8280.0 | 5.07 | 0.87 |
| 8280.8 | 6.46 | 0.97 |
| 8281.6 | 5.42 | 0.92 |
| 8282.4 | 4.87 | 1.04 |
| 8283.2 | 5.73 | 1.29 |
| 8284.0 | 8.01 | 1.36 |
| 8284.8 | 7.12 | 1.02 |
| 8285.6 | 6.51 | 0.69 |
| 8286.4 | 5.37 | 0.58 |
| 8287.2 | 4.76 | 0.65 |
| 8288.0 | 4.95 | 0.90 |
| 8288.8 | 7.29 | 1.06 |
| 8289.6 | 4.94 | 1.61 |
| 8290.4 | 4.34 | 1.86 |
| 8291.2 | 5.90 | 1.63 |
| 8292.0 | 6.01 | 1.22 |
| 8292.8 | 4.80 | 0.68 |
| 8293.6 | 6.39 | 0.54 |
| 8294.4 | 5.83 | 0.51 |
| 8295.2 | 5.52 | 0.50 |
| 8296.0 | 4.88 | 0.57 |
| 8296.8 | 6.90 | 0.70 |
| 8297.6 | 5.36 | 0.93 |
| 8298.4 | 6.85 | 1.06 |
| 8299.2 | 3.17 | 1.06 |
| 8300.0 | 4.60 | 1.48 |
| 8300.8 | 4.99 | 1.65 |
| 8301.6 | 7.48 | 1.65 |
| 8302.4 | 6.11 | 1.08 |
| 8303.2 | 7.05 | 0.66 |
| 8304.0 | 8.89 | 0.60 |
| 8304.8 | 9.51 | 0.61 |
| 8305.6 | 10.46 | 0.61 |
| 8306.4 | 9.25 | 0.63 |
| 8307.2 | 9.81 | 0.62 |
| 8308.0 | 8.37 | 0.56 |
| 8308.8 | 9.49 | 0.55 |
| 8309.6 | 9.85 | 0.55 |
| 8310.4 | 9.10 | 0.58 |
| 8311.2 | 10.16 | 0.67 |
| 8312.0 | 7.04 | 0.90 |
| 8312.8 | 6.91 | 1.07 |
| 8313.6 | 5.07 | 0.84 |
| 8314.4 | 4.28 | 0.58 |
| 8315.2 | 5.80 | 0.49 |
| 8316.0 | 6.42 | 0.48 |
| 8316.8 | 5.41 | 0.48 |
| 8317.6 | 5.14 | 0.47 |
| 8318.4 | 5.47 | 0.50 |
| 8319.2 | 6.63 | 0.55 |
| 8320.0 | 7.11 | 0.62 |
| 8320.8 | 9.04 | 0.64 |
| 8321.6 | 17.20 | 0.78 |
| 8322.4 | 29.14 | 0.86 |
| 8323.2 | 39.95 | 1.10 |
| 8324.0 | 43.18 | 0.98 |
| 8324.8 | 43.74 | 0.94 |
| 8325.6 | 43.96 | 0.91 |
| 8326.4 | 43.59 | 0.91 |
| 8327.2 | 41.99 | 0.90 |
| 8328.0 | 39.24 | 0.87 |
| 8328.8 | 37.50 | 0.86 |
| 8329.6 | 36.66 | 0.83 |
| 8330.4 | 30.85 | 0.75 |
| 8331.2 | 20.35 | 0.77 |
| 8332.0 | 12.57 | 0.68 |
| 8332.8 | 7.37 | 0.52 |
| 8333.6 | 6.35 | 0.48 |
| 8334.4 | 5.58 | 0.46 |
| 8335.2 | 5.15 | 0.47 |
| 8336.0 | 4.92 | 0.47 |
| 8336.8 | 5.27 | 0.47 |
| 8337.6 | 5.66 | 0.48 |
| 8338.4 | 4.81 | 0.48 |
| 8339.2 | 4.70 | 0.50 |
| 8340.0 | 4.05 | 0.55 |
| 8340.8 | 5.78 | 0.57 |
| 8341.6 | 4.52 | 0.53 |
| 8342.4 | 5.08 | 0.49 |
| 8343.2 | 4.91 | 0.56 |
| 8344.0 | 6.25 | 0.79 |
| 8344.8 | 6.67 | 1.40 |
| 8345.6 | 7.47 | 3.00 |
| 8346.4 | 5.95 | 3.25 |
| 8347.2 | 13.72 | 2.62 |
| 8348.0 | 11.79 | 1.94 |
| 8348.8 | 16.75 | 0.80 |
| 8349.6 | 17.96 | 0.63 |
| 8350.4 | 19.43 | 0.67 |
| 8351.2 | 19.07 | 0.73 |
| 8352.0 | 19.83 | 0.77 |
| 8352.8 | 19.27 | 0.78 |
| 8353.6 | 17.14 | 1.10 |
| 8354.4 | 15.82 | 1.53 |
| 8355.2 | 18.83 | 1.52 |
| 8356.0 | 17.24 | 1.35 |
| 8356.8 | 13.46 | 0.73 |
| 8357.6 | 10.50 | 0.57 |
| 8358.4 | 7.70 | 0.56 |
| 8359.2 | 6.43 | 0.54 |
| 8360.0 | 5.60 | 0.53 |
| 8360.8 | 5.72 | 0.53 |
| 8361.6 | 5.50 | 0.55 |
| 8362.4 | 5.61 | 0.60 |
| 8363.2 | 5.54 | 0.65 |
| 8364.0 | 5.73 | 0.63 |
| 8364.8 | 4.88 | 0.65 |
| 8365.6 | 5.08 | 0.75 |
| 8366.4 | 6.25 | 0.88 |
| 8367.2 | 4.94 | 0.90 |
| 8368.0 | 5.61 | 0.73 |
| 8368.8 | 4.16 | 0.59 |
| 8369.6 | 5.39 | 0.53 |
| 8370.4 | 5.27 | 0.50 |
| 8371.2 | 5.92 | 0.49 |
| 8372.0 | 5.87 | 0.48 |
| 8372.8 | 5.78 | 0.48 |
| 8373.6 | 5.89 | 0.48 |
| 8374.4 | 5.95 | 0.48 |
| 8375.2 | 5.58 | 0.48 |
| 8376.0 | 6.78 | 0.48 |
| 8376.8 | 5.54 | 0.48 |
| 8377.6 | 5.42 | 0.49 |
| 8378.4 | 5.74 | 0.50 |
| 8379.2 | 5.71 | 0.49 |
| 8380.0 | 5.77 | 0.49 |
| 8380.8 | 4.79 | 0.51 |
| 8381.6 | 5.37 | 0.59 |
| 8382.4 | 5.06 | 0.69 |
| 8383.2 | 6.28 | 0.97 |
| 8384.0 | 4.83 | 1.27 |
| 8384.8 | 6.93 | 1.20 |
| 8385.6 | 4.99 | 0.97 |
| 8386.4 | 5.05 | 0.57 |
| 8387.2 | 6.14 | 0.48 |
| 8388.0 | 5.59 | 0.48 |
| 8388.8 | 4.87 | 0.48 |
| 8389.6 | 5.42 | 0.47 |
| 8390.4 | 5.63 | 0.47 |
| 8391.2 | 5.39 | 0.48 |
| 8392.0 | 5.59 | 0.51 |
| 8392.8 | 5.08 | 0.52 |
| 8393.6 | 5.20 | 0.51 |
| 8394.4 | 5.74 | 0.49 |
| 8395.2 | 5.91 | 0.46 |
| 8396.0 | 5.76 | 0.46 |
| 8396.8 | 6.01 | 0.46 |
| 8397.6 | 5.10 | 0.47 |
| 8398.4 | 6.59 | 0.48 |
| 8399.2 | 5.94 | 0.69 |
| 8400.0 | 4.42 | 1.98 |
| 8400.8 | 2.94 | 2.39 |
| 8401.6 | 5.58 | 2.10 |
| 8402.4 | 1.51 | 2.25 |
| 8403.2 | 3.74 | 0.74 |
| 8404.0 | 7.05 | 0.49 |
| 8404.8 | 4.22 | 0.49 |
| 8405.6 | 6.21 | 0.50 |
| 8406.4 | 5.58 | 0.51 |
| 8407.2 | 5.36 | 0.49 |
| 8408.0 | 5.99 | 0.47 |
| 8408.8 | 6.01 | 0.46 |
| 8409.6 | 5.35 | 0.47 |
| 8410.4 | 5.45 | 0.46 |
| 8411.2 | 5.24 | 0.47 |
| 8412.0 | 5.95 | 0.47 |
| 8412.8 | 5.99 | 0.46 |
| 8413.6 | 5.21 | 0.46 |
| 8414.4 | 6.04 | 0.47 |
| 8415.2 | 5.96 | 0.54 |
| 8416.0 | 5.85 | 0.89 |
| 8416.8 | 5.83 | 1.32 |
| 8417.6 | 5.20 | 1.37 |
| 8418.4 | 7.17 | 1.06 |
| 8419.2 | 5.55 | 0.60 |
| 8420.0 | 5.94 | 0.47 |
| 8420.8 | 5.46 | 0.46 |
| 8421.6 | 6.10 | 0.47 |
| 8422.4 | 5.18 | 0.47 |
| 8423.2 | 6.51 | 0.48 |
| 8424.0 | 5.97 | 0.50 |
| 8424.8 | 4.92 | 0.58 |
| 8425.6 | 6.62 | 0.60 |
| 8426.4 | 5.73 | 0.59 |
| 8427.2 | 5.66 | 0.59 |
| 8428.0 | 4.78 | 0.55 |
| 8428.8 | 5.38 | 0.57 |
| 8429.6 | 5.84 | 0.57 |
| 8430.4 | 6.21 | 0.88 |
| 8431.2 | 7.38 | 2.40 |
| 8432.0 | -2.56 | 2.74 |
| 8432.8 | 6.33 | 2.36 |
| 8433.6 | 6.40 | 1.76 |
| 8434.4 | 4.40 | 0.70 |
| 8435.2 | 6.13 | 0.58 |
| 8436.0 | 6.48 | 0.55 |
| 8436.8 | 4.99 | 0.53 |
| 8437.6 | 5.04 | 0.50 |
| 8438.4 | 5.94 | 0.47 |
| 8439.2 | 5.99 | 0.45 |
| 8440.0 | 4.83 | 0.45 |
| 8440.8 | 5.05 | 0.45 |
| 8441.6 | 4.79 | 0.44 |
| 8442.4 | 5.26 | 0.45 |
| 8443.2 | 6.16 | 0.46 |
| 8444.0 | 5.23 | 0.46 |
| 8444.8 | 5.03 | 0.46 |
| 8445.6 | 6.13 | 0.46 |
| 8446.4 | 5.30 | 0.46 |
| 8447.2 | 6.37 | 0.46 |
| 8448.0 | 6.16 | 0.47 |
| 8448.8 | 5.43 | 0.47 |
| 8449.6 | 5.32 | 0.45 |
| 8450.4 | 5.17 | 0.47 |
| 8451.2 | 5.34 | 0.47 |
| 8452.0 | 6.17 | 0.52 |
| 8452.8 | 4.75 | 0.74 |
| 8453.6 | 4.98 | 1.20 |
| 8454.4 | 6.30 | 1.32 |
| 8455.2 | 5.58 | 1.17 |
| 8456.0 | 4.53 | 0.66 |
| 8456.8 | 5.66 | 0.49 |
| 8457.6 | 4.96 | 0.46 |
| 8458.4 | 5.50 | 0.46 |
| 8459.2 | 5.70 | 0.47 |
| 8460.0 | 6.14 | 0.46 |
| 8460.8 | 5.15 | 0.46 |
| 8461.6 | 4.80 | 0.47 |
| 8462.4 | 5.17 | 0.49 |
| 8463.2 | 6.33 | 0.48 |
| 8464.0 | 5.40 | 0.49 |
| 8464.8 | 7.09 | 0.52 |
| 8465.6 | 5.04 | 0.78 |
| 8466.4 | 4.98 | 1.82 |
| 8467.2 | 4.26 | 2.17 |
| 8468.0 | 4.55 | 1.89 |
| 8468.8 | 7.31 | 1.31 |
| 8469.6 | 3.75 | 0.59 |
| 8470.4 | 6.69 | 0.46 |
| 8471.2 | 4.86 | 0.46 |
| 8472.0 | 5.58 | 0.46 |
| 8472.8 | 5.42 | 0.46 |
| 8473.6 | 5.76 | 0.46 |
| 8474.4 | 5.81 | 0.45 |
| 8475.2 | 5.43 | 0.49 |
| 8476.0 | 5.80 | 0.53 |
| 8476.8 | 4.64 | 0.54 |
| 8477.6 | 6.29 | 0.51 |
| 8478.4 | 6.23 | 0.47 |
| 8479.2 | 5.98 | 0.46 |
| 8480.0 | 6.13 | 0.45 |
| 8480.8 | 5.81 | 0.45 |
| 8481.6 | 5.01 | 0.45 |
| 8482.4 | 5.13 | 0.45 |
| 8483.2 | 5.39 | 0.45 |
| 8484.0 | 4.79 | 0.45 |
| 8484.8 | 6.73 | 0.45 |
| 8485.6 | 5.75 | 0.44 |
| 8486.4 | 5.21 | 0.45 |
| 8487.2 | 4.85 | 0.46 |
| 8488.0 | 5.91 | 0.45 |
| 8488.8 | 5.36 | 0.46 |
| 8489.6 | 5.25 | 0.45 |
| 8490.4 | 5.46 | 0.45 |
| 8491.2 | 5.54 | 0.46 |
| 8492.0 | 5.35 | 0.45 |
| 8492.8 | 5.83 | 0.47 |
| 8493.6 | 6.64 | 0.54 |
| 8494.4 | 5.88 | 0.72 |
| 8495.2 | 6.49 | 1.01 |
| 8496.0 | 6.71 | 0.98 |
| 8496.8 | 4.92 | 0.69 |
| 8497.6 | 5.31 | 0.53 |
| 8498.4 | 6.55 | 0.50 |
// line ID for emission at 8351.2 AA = [N II] 6583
